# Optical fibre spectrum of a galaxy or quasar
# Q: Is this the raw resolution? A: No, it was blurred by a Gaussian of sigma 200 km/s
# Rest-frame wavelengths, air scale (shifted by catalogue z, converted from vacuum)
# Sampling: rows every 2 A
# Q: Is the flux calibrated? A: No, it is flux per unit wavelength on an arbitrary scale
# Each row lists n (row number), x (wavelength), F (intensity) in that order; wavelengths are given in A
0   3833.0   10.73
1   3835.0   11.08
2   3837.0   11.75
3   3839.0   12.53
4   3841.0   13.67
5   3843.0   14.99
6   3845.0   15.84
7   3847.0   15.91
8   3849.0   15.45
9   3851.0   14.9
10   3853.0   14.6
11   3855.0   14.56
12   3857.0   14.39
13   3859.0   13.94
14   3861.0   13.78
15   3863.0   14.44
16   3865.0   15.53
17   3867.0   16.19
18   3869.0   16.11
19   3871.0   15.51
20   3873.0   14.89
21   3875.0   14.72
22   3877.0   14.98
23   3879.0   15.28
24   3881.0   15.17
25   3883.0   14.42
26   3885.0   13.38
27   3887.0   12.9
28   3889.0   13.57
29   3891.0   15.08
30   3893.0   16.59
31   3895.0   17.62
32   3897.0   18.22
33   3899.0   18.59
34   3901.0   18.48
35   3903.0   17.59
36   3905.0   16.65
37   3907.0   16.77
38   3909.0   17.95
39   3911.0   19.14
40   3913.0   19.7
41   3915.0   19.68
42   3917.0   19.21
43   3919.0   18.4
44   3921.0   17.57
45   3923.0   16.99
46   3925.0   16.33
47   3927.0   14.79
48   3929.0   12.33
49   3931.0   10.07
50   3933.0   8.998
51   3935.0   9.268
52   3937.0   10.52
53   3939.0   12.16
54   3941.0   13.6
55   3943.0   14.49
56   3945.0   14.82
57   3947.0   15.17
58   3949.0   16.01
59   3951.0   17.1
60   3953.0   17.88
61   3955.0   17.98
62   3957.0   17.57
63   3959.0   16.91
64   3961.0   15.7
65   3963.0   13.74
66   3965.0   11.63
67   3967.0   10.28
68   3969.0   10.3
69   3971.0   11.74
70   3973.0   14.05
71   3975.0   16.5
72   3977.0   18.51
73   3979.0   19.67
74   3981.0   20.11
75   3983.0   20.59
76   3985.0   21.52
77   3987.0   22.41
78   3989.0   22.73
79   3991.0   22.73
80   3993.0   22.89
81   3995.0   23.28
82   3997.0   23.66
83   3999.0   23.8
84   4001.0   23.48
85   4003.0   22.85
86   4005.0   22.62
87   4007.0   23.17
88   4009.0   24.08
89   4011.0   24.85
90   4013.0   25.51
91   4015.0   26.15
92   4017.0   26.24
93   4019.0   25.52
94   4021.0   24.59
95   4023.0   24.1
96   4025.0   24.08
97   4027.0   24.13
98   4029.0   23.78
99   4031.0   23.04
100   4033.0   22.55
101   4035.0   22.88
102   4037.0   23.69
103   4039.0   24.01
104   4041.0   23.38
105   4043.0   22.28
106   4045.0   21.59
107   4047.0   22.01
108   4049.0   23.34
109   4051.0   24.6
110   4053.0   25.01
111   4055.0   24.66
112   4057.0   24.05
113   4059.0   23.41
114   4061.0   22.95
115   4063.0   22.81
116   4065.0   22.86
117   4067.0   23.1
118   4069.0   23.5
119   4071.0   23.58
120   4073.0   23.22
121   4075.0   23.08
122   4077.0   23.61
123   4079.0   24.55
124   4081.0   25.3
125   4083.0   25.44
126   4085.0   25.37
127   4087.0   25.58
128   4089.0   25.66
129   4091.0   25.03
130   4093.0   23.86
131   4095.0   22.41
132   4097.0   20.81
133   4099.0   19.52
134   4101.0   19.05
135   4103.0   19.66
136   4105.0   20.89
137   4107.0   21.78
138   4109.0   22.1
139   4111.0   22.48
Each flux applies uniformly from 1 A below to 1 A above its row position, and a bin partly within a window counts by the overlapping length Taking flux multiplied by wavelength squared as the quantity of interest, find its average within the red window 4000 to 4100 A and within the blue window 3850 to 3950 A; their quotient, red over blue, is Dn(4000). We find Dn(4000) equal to 1.67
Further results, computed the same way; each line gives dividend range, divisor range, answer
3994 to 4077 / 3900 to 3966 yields 1.60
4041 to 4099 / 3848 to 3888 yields 1.77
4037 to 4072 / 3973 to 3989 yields 1.23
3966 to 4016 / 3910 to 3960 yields 1.38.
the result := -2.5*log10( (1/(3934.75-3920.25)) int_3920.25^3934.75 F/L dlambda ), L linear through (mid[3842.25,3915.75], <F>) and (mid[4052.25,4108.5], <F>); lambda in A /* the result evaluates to 0.28 mag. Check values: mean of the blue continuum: 15.9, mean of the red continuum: 23.2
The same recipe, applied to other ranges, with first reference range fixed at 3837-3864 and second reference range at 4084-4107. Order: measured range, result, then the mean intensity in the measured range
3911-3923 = -0.13 mag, 18.8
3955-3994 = 0.07 mag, 17.4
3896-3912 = -0.11 mag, 17.9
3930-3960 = 0.24 mag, 14.2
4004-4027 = -0.23 mag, 24.6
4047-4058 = -0.15 mag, 24.1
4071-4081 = -0.09 mag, 23.8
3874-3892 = 0.08 mag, 14.4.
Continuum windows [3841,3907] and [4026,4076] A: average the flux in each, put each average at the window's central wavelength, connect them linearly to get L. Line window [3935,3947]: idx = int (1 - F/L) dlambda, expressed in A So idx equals 3.6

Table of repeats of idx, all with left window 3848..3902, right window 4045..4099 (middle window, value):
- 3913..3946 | 5.76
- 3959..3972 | 4.45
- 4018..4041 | -2.04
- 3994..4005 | -1.45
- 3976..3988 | -0.35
